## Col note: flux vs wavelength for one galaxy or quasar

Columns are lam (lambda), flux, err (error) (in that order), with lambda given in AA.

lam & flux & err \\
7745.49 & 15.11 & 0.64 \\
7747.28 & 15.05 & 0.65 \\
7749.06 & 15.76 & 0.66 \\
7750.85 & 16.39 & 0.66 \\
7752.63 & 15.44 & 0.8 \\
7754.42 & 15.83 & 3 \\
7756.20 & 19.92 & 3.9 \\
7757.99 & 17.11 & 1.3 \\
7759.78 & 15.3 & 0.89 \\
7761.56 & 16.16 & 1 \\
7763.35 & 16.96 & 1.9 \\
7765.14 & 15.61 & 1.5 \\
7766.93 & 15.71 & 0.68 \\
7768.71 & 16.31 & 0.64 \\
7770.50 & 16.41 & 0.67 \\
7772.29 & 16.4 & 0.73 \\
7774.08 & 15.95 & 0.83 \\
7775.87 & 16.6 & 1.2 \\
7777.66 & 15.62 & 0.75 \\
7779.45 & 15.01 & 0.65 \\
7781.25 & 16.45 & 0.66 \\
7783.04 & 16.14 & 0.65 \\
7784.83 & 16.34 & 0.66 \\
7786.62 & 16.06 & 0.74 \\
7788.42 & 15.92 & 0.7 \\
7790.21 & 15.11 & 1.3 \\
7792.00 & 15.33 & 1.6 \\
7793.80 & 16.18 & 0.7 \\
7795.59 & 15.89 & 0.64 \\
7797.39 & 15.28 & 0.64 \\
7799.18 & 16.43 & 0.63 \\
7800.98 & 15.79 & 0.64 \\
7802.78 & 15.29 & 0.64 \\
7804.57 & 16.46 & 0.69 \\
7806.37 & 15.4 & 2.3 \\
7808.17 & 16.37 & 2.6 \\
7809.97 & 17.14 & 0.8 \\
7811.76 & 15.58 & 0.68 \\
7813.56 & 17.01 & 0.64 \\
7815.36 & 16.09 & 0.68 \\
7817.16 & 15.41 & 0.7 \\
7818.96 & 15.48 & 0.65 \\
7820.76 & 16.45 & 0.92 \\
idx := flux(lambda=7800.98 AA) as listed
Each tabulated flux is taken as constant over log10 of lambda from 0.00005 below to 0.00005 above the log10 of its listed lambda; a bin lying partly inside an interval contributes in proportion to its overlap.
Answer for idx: 15.79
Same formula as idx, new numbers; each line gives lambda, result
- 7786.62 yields 16.06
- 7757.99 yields 17.11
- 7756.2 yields 19.92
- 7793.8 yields 16.18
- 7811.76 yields 15.58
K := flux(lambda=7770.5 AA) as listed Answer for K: 16.41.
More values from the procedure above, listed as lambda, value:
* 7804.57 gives 16.46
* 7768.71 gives 16.31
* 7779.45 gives 15.01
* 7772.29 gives 16.4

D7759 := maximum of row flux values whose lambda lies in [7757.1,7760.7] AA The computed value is 17.11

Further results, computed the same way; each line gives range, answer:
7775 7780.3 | 16.6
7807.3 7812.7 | 17.14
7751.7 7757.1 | 19.92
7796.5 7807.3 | 16.46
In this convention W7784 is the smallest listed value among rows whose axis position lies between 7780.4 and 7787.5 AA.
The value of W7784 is 16.06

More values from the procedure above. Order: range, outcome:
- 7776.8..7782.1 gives 15.01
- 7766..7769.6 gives 15.71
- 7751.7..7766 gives 15.3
